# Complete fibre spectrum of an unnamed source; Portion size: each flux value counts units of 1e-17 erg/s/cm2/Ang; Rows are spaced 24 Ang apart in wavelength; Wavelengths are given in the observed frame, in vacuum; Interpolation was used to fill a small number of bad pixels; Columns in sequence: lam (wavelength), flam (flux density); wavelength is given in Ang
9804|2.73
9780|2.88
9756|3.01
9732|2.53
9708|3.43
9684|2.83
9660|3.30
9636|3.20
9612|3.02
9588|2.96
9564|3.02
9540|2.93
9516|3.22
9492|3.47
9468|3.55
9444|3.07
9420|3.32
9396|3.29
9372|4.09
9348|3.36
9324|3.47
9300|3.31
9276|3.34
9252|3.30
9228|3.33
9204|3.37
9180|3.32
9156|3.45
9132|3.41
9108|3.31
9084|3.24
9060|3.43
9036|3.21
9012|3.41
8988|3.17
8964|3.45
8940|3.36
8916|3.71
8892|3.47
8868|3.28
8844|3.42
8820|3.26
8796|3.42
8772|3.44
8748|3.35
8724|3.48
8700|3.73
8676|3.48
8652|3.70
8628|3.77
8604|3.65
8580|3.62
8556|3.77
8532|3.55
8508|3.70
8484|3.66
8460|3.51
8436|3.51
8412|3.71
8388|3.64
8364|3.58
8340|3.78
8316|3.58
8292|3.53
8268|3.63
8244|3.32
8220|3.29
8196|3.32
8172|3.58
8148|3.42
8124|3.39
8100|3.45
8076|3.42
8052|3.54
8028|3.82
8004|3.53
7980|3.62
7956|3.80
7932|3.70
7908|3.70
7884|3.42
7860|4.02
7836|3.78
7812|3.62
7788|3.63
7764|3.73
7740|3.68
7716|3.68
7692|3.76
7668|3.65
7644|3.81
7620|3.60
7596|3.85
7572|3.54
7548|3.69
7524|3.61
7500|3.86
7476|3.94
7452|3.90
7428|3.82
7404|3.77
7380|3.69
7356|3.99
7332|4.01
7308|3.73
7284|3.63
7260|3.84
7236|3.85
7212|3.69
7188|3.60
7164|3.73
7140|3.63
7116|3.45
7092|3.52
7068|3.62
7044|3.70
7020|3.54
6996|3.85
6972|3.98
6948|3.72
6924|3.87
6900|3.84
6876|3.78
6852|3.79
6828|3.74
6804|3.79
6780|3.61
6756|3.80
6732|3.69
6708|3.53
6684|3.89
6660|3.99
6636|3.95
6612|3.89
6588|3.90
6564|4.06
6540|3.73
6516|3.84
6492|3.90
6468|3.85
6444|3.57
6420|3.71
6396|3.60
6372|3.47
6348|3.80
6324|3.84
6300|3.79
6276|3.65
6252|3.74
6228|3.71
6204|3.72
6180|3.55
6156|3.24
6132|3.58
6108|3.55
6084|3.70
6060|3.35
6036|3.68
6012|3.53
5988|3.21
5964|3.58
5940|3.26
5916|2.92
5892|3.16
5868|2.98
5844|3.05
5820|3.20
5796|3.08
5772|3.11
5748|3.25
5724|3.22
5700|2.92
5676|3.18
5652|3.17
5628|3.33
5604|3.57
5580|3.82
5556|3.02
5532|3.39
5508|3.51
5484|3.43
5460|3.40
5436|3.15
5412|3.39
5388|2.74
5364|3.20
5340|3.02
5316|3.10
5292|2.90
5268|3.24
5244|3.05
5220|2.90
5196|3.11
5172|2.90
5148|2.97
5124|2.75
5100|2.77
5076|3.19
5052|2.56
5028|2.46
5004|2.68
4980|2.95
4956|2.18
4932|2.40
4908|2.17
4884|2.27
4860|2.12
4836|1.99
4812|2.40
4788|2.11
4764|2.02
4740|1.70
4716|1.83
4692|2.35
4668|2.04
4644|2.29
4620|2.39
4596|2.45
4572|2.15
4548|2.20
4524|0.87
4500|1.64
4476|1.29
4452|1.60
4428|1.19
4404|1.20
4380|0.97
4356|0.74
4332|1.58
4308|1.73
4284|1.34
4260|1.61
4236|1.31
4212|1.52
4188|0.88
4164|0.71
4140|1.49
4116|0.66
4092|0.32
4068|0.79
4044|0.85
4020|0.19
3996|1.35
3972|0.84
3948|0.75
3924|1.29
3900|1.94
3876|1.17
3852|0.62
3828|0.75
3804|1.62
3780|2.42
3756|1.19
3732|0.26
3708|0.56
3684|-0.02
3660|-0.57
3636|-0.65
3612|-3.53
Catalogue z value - 0.14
